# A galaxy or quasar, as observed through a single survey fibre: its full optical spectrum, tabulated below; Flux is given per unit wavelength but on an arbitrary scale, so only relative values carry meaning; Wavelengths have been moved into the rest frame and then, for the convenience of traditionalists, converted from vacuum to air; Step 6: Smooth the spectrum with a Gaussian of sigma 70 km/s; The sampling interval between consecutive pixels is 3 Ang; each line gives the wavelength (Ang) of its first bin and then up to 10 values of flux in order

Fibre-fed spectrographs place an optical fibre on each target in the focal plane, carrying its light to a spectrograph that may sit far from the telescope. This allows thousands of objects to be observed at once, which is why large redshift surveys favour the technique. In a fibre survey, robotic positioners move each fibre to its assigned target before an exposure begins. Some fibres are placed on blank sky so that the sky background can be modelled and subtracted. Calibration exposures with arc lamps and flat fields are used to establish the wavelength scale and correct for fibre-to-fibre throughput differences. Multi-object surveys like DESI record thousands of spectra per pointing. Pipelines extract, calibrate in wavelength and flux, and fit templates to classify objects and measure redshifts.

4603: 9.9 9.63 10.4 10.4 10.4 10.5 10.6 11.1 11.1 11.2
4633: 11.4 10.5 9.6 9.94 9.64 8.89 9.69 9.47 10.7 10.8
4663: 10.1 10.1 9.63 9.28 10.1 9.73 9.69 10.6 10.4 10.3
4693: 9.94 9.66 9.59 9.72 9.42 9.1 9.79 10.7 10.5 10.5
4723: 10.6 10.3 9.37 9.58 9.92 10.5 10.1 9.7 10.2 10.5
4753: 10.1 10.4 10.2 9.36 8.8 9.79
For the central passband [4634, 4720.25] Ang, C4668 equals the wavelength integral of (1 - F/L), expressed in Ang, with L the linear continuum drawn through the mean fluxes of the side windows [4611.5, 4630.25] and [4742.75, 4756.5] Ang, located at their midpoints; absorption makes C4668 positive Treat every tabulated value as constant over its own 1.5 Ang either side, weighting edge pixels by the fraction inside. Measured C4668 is 4.6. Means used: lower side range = 10.7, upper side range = 10.2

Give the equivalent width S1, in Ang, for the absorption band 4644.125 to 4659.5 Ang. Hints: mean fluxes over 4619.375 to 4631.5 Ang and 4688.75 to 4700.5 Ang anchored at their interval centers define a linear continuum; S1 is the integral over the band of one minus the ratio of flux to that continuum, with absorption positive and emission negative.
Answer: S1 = 1.2 Ang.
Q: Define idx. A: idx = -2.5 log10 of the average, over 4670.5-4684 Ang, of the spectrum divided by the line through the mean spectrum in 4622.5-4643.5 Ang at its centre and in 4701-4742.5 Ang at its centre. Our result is 0.06 mag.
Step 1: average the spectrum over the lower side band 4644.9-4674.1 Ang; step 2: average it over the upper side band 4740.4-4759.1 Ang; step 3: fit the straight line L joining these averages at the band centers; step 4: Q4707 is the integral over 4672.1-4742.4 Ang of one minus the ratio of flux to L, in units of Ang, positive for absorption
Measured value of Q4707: 0.2 Ang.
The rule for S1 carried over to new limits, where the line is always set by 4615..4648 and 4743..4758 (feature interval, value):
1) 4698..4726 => 0.7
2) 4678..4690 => 0.2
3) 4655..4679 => 0.8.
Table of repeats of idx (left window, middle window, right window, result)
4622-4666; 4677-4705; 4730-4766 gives 0.02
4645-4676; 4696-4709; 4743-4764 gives 0.05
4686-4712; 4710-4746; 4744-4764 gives -0.02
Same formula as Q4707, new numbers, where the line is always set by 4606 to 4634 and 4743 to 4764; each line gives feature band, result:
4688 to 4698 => 0.4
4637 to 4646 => 0.7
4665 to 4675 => 0.7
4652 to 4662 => 0.2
